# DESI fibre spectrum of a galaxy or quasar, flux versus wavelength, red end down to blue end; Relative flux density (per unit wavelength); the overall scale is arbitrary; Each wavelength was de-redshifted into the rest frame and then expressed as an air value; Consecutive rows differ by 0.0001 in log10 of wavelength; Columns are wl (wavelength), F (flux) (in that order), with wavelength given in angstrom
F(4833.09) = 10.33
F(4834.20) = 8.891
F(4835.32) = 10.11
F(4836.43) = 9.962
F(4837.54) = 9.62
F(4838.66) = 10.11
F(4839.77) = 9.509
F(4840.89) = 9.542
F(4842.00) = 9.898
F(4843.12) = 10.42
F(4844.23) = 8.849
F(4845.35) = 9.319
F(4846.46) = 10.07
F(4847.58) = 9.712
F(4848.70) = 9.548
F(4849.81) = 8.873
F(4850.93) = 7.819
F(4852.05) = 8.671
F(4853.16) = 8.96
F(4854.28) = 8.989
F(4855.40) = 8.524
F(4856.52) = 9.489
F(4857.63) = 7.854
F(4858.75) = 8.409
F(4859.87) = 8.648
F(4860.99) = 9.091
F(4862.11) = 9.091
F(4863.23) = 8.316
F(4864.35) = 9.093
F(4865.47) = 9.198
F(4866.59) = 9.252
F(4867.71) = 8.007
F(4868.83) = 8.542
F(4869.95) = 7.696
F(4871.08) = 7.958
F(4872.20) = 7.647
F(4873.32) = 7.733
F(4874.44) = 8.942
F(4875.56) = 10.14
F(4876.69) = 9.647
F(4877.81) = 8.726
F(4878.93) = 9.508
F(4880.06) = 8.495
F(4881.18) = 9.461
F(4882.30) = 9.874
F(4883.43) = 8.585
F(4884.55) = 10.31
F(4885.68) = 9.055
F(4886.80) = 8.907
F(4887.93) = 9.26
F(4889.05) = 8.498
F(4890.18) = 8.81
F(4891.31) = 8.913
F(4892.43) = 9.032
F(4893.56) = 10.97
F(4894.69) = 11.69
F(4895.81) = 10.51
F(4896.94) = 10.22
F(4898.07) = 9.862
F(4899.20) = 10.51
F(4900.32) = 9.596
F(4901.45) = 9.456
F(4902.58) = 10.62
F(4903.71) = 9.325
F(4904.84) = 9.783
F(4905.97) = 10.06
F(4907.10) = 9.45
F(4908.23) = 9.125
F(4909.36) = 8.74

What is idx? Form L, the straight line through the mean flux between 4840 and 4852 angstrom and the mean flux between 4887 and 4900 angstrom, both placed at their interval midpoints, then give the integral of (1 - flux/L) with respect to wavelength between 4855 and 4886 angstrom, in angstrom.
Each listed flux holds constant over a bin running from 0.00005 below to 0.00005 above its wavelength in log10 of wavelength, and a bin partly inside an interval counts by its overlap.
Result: 2.5 angstrom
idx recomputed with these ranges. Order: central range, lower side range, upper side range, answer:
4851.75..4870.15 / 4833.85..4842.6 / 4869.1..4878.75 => 0.59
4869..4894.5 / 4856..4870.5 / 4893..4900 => 1.85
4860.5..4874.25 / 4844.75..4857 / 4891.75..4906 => 1.39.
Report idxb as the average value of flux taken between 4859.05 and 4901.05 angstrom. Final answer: 9.18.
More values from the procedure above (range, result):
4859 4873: 8.53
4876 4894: 9.25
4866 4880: 8.64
